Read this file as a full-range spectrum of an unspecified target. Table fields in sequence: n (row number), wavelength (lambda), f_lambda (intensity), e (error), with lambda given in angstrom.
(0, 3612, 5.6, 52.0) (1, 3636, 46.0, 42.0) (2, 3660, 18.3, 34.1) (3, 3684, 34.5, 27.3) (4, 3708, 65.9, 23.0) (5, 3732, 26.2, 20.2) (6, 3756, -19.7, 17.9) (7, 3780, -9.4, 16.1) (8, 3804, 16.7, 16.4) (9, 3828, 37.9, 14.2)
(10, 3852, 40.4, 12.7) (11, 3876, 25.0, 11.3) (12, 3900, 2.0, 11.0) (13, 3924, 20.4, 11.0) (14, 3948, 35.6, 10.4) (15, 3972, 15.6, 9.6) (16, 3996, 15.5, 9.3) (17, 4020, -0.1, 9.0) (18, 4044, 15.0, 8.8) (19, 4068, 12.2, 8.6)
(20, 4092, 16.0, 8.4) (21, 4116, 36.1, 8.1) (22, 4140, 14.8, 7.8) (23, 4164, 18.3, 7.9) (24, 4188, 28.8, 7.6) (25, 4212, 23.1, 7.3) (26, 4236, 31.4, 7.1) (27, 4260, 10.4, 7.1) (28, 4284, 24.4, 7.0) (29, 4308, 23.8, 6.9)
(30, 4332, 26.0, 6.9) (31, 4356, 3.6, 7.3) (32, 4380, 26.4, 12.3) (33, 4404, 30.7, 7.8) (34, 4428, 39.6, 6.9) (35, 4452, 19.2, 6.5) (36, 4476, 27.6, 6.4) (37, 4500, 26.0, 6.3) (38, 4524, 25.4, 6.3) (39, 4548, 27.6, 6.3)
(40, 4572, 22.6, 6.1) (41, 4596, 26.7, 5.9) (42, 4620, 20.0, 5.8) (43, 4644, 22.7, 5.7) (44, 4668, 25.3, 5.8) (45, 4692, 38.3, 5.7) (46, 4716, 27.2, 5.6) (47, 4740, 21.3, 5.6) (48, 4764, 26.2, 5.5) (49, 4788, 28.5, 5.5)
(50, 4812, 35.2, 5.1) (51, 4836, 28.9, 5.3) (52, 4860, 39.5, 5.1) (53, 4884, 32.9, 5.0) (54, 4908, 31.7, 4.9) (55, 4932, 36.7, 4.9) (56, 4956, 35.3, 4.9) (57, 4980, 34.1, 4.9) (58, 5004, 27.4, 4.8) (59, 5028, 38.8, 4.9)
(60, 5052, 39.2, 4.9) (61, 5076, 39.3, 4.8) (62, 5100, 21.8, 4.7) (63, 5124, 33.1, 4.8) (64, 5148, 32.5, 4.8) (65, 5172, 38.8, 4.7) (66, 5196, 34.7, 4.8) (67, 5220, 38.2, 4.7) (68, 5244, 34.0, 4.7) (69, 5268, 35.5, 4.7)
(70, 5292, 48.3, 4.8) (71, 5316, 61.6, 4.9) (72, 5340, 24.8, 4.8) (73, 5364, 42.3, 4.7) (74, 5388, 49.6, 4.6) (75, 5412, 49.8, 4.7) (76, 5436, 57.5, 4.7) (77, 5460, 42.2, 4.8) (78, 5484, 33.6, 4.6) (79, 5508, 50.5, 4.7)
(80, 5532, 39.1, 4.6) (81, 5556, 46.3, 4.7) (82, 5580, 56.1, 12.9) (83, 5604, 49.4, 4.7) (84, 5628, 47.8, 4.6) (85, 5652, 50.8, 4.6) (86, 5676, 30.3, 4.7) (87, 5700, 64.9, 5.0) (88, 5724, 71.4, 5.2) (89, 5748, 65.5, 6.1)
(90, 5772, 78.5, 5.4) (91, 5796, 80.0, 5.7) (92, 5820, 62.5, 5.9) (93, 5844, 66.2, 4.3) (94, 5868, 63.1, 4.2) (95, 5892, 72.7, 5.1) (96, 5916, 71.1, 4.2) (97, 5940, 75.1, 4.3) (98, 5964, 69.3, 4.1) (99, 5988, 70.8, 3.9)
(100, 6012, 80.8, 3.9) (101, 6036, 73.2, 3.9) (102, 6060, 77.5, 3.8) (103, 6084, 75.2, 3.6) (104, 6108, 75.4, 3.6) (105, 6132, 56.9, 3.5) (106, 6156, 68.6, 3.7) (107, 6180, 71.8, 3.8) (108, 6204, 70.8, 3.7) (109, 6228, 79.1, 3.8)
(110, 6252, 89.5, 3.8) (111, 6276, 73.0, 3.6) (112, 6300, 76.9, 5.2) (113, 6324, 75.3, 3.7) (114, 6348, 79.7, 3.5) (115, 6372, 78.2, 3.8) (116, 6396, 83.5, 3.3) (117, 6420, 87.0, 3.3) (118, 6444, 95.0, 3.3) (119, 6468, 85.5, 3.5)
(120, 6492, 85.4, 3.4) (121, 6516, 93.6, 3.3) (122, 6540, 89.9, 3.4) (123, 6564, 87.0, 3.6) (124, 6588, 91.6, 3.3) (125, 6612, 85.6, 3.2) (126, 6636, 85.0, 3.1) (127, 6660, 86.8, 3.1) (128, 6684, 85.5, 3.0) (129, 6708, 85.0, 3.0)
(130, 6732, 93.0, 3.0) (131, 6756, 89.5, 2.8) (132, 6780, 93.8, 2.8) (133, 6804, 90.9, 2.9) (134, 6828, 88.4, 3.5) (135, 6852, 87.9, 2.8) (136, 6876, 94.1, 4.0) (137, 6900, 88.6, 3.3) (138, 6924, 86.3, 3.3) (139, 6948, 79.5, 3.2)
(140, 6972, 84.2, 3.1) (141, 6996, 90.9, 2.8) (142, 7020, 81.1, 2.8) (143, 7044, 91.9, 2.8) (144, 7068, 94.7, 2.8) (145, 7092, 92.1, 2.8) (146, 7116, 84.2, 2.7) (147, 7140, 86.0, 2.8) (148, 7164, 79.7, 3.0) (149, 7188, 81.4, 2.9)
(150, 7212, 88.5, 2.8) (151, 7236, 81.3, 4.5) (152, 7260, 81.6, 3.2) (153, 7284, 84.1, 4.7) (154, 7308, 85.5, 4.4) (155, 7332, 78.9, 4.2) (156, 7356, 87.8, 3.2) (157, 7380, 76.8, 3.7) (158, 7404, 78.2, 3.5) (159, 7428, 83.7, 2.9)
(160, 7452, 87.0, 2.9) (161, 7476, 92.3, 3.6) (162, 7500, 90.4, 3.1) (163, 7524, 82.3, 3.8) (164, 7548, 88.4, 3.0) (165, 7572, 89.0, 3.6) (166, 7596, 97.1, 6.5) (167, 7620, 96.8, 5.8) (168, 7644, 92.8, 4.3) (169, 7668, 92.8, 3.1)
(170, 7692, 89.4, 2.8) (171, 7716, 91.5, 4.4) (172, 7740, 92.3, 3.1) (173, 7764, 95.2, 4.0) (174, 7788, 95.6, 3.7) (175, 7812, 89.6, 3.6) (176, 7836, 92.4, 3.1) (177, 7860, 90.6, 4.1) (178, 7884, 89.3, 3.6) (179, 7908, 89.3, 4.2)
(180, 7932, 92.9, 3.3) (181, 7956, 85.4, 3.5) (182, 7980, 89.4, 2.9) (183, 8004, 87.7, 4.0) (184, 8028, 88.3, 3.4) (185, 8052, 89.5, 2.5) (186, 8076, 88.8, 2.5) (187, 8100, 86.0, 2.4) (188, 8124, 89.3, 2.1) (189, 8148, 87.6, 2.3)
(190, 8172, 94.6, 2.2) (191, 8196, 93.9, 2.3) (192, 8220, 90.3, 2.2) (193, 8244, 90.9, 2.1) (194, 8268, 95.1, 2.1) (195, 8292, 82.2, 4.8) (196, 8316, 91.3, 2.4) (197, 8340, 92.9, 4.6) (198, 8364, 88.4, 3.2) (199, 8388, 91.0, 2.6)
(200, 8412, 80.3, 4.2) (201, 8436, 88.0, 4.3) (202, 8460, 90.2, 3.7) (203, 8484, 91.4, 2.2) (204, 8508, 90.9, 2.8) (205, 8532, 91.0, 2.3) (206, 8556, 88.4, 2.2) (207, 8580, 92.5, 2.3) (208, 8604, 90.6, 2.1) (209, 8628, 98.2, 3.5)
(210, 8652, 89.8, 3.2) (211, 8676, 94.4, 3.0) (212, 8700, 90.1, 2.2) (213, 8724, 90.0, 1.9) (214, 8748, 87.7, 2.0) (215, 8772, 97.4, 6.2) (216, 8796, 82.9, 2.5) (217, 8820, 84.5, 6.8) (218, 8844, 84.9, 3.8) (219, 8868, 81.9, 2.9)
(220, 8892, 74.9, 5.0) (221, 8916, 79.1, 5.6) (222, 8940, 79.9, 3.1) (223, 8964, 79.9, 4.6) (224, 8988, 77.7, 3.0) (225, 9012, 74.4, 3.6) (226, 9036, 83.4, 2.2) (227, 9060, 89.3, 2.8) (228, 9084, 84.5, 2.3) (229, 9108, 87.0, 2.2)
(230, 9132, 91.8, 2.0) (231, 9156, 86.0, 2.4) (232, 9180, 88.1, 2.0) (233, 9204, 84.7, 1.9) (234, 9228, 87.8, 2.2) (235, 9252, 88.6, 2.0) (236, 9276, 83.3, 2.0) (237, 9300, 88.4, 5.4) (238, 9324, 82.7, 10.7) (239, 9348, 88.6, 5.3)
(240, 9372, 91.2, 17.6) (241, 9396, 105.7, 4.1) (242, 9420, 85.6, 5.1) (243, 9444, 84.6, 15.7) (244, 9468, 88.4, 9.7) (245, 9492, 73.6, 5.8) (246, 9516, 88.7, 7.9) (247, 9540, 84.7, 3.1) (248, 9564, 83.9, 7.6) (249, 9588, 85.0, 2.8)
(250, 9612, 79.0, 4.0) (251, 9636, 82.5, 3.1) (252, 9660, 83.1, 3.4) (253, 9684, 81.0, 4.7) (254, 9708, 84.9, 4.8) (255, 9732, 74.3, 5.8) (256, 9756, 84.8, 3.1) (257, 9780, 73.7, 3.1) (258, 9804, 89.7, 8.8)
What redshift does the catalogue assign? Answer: 0.427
